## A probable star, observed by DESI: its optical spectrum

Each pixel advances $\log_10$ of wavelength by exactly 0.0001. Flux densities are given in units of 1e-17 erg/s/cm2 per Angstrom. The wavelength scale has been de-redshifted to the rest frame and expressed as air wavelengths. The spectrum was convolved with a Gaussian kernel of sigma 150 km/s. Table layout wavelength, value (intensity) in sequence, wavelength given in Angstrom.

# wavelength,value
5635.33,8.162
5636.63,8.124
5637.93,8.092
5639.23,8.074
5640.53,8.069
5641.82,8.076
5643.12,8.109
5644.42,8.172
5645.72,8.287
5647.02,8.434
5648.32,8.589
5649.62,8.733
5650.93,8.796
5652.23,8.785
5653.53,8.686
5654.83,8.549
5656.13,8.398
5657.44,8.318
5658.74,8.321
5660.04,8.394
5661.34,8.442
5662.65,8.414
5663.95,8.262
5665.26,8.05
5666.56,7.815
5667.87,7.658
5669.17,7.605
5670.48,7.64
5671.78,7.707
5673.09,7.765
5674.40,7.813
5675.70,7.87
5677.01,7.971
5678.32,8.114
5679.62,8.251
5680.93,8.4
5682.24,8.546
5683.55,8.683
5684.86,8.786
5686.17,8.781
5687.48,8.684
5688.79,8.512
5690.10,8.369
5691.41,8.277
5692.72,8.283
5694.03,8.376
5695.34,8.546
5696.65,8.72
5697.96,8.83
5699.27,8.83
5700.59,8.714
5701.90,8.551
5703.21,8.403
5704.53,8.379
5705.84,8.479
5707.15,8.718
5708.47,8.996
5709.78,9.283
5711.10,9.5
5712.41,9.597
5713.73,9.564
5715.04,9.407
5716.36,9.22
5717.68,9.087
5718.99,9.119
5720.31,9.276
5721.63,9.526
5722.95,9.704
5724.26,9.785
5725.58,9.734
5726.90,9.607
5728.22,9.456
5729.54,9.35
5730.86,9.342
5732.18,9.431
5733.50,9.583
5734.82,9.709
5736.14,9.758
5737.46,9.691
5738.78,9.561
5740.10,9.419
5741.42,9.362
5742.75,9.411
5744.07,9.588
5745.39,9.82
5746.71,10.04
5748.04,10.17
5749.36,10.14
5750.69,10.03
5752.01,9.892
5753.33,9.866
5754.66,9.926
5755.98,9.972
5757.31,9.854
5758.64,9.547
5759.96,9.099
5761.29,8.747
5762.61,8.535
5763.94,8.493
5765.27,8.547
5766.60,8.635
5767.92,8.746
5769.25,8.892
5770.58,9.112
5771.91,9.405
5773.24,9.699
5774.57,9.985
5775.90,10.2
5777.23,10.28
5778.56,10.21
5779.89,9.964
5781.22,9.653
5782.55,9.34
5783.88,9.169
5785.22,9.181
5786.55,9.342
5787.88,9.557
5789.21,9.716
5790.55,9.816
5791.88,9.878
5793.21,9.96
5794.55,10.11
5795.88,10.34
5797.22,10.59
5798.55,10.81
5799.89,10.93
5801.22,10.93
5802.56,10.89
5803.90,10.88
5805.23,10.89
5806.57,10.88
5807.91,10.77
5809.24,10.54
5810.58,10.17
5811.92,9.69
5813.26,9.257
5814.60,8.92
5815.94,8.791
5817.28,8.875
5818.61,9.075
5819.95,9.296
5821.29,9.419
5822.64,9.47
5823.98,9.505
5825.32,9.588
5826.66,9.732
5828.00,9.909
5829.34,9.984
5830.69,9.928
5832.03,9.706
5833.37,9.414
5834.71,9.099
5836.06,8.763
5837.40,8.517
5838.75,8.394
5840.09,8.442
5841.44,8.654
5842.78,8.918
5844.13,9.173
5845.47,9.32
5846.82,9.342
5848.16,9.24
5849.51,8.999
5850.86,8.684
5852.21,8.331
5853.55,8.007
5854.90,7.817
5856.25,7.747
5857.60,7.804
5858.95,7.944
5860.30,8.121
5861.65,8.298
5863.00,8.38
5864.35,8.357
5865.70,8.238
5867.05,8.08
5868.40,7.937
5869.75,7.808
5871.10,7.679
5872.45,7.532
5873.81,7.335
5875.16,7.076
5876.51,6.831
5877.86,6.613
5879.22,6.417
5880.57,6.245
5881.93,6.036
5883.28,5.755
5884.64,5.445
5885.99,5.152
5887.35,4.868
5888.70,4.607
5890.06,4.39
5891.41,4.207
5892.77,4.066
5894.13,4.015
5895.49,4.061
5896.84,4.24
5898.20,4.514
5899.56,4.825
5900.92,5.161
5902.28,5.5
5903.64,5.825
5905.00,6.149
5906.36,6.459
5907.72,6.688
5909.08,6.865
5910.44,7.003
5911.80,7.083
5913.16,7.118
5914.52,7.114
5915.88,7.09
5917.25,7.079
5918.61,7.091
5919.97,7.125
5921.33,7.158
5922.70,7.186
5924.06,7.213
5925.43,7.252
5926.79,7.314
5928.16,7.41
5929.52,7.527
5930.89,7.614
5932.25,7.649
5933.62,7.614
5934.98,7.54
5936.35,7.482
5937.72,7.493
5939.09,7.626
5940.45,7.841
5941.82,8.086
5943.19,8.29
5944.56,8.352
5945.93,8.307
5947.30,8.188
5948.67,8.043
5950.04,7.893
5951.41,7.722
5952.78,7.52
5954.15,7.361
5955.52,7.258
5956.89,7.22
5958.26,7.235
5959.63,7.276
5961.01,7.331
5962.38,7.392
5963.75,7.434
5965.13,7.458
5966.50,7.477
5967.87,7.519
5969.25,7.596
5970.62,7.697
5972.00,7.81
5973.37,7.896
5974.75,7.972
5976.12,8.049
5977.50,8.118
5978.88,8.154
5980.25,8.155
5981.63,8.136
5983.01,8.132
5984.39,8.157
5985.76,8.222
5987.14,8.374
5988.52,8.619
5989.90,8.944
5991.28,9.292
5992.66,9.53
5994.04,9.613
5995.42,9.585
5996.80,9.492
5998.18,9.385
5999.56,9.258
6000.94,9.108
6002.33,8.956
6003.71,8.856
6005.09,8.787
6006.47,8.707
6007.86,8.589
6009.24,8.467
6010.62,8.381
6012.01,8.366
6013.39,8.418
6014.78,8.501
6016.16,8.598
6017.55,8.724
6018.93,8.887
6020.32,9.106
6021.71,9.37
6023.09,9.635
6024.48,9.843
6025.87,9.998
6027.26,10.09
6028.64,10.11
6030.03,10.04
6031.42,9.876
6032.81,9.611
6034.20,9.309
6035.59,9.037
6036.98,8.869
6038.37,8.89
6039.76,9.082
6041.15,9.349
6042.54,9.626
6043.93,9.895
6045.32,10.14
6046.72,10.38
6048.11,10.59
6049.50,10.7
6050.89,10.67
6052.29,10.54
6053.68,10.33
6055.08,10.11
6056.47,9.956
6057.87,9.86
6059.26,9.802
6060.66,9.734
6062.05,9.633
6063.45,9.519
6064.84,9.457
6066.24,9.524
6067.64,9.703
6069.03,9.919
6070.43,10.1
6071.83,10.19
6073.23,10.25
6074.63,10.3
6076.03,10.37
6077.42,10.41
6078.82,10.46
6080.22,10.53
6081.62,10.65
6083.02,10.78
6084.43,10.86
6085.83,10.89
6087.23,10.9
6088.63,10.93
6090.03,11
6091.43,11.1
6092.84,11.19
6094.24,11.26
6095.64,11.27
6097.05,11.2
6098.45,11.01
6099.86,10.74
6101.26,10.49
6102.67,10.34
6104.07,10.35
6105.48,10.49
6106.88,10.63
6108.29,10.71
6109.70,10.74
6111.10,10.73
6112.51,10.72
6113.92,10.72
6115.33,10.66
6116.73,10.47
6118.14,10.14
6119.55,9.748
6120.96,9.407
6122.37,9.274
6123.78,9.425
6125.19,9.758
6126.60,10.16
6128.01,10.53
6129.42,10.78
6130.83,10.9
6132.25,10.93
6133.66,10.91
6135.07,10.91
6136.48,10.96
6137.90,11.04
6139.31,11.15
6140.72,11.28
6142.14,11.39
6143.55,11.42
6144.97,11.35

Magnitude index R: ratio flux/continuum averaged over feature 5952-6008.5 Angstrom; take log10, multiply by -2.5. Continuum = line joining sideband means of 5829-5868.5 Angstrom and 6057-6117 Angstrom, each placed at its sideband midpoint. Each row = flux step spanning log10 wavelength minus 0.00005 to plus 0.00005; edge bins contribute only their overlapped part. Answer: 0.17 mag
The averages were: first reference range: 8.65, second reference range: 10.5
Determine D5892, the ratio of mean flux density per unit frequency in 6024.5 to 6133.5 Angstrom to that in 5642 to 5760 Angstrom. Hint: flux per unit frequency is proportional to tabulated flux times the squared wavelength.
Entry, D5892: 1.3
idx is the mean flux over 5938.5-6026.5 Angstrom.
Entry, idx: 8.35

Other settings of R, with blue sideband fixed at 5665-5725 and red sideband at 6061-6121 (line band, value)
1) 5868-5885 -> 0.36 mag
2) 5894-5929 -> 0.45 mag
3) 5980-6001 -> 0.13 mag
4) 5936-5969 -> 0.27 mag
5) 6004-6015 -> 0.18 mag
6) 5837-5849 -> 0.05 mag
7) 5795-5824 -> -0.10 mag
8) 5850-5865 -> 0.15 mag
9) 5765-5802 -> -0.08 mag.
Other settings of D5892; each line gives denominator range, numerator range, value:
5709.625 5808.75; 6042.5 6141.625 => 1.20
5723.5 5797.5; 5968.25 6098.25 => 1.09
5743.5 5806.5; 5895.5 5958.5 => 0.76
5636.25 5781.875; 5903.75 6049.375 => 1.02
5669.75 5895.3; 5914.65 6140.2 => 1.14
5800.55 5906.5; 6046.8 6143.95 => 1.44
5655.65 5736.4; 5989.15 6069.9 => 1.22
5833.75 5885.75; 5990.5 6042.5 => 1.22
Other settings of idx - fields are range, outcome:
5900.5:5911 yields 6.22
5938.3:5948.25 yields 8.09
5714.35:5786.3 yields 9.5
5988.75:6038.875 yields 9.17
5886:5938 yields 6.28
